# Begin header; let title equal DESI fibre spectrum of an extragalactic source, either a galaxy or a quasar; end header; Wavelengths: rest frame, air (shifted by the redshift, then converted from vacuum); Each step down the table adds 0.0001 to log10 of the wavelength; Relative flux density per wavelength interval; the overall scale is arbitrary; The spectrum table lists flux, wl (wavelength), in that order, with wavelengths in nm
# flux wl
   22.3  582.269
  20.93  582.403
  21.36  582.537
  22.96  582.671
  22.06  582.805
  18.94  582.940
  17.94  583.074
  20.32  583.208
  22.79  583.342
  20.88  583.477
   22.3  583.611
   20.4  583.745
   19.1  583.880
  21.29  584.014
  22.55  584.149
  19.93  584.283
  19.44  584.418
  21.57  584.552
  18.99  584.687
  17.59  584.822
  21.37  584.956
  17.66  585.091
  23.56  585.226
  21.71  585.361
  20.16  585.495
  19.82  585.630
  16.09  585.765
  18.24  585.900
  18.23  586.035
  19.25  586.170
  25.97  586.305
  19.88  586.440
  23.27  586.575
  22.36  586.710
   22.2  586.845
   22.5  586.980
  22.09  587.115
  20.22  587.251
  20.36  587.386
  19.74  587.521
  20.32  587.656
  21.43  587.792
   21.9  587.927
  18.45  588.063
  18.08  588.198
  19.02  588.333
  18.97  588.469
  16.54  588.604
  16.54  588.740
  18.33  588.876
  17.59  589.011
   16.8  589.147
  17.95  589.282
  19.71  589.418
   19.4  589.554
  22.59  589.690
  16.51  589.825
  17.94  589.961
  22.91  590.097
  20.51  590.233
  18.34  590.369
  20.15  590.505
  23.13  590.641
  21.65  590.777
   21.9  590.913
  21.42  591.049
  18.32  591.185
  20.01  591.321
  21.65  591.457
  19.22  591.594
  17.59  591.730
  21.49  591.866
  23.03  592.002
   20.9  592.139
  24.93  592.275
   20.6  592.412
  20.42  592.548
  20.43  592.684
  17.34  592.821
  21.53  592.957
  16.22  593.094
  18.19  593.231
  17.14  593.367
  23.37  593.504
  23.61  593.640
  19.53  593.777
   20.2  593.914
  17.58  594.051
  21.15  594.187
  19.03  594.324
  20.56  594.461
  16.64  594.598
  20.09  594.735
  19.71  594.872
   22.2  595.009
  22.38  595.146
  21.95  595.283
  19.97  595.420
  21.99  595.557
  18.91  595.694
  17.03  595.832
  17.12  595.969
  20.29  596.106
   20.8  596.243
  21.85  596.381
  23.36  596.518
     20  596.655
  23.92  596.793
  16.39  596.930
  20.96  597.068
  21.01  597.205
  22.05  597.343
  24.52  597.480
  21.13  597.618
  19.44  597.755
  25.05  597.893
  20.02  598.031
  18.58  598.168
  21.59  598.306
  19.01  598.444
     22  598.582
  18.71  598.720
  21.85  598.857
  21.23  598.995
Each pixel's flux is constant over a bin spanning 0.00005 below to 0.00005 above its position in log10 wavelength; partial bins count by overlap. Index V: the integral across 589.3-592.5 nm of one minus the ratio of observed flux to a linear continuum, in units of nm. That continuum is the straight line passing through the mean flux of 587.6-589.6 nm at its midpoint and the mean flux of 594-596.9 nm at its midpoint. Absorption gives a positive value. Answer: -0.22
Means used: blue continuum 18.7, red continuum 20.3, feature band 20.6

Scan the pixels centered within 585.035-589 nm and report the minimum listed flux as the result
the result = 16.09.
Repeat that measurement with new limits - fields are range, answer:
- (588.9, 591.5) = 16.51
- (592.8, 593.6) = 16.22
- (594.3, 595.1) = 16.64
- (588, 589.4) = 16.54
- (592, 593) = 17.34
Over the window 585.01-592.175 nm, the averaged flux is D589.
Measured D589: 20.1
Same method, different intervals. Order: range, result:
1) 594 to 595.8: 20.1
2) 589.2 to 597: 20.2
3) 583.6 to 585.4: 20.5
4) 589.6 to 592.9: 20.5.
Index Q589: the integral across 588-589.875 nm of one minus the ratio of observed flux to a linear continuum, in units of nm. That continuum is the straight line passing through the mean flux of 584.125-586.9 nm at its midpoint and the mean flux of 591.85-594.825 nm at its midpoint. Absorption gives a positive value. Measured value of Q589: 0.18 nm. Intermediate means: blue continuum 20.4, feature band 18.3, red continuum 20.2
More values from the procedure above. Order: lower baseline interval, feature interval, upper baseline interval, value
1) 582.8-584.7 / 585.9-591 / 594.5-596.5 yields 0.09 nm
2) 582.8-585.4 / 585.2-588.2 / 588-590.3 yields -0.18 nm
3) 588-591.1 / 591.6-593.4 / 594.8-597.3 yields -0.01 nm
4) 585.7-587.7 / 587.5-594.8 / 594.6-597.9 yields 0.34 nm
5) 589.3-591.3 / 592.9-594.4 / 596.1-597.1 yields 0.06 nm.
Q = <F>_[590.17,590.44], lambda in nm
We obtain 19.4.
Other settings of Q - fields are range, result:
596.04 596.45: 21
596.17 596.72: 21.5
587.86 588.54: 19.3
